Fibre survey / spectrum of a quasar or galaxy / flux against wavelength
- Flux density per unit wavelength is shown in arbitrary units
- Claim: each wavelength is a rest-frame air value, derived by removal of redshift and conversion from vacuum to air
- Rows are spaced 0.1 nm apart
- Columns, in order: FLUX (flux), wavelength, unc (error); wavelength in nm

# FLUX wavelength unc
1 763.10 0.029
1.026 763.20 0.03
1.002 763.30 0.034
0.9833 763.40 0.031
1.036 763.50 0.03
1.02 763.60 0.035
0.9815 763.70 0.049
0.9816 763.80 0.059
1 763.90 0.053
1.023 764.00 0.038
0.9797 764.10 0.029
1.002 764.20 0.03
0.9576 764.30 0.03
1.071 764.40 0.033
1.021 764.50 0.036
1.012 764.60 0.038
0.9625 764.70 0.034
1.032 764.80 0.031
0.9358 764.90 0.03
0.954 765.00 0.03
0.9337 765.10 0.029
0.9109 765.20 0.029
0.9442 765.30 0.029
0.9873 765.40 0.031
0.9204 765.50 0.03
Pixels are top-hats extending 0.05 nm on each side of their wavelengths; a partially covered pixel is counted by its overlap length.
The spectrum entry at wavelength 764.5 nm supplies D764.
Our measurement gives 1.021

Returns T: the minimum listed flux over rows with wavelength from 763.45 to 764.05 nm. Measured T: 0.9815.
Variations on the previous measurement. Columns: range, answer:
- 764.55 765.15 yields 0.9337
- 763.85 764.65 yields 0.9576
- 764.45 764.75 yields 0.9625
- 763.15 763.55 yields 0.9833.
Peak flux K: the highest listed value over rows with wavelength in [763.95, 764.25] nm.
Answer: 1.023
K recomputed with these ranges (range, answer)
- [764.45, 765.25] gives 1.032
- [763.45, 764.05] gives 1.036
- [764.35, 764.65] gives 1.071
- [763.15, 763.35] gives 1.026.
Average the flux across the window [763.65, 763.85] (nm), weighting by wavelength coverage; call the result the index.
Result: 0.982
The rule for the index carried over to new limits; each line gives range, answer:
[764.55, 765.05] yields 0.979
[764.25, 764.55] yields 1.02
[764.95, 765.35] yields 0.936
